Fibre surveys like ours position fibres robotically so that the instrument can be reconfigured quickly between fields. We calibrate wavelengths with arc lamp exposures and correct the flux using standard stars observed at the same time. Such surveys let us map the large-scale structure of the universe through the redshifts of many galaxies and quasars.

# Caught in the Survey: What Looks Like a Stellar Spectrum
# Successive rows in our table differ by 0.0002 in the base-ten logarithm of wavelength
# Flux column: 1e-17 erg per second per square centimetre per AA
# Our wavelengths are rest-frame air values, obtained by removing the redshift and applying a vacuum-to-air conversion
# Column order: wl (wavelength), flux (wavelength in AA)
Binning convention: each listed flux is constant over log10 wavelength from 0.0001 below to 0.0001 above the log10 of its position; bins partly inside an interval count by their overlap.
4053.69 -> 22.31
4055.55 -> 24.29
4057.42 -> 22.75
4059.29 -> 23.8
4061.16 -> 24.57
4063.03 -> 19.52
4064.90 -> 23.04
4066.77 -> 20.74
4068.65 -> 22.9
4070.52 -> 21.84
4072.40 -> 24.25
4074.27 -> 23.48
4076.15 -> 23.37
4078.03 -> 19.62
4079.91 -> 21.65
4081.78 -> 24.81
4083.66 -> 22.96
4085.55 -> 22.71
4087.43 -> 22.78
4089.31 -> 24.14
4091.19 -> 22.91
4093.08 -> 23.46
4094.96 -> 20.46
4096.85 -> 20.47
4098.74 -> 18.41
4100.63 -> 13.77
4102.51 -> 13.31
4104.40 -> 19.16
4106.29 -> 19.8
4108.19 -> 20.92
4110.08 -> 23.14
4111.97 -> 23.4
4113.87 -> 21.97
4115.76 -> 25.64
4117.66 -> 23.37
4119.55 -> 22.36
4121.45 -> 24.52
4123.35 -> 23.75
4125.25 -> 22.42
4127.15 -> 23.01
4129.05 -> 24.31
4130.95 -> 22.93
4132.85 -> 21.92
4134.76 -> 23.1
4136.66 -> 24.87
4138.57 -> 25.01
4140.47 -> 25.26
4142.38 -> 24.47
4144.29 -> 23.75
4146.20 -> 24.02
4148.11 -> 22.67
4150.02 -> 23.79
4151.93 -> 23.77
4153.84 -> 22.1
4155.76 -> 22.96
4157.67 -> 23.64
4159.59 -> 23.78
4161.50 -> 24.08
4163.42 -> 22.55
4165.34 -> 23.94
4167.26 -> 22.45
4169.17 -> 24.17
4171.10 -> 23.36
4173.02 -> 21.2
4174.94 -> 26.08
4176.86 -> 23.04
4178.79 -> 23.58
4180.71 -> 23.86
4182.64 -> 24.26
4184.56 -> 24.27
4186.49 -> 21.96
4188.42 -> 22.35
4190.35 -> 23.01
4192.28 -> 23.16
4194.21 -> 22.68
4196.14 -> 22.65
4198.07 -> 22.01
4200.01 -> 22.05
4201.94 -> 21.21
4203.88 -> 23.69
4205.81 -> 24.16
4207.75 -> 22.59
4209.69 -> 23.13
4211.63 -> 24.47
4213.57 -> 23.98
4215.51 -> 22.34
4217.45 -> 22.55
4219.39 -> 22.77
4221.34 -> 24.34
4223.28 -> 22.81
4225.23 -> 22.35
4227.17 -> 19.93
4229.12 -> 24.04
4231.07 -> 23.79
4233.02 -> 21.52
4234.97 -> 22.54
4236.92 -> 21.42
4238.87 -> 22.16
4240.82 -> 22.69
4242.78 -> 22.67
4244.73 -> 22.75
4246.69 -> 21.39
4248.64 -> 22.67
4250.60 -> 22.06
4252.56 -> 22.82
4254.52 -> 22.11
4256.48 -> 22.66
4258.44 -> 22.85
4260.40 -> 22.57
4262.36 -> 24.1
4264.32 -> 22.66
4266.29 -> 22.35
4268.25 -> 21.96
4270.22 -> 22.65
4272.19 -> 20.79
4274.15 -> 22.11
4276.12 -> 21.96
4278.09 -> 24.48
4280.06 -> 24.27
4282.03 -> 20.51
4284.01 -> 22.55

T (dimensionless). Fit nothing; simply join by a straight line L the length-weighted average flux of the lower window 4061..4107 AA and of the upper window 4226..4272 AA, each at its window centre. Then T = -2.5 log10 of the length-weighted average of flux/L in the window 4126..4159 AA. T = -0.09 mag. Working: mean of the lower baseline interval 21.3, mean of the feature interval 23.6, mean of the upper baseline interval 22.4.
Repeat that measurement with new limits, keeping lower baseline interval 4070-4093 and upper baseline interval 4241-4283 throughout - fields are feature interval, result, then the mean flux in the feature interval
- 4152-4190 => -0.030 mag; 23.4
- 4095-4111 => 0.218 mag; 18.7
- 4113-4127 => -0.028 mag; 23.4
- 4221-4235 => -0.001 mag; 22.6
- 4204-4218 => -0.035 mag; 23.4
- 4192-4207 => -0.002 mag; 22.7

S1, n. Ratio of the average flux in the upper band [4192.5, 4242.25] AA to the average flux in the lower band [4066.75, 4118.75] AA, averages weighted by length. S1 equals 1.05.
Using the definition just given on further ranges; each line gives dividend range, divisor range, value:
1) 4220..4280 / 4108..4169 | 0.96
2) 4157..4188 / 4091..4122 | 1.12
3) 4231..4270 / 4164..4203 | 0.97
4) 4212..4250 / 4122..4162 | 0.96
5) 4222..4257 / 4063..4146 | 1.00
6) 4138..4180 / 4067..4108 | 1.11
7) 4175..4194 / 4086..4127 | 1.09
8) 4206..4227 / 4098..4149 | 1.03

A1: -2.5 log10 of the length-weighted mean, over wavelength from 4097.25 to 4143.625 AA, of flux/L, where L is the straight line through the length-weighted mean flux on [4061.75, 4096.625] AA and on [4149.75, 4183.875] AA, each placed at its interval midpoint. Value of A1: 0.04 mag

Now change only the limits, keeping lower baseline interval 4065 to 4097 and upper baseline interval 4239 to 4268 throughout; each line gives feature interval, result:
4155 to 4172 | -0.041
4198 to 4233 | -0.015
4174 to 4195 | -0.043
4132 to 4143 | -0.072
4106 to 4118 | -0.007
